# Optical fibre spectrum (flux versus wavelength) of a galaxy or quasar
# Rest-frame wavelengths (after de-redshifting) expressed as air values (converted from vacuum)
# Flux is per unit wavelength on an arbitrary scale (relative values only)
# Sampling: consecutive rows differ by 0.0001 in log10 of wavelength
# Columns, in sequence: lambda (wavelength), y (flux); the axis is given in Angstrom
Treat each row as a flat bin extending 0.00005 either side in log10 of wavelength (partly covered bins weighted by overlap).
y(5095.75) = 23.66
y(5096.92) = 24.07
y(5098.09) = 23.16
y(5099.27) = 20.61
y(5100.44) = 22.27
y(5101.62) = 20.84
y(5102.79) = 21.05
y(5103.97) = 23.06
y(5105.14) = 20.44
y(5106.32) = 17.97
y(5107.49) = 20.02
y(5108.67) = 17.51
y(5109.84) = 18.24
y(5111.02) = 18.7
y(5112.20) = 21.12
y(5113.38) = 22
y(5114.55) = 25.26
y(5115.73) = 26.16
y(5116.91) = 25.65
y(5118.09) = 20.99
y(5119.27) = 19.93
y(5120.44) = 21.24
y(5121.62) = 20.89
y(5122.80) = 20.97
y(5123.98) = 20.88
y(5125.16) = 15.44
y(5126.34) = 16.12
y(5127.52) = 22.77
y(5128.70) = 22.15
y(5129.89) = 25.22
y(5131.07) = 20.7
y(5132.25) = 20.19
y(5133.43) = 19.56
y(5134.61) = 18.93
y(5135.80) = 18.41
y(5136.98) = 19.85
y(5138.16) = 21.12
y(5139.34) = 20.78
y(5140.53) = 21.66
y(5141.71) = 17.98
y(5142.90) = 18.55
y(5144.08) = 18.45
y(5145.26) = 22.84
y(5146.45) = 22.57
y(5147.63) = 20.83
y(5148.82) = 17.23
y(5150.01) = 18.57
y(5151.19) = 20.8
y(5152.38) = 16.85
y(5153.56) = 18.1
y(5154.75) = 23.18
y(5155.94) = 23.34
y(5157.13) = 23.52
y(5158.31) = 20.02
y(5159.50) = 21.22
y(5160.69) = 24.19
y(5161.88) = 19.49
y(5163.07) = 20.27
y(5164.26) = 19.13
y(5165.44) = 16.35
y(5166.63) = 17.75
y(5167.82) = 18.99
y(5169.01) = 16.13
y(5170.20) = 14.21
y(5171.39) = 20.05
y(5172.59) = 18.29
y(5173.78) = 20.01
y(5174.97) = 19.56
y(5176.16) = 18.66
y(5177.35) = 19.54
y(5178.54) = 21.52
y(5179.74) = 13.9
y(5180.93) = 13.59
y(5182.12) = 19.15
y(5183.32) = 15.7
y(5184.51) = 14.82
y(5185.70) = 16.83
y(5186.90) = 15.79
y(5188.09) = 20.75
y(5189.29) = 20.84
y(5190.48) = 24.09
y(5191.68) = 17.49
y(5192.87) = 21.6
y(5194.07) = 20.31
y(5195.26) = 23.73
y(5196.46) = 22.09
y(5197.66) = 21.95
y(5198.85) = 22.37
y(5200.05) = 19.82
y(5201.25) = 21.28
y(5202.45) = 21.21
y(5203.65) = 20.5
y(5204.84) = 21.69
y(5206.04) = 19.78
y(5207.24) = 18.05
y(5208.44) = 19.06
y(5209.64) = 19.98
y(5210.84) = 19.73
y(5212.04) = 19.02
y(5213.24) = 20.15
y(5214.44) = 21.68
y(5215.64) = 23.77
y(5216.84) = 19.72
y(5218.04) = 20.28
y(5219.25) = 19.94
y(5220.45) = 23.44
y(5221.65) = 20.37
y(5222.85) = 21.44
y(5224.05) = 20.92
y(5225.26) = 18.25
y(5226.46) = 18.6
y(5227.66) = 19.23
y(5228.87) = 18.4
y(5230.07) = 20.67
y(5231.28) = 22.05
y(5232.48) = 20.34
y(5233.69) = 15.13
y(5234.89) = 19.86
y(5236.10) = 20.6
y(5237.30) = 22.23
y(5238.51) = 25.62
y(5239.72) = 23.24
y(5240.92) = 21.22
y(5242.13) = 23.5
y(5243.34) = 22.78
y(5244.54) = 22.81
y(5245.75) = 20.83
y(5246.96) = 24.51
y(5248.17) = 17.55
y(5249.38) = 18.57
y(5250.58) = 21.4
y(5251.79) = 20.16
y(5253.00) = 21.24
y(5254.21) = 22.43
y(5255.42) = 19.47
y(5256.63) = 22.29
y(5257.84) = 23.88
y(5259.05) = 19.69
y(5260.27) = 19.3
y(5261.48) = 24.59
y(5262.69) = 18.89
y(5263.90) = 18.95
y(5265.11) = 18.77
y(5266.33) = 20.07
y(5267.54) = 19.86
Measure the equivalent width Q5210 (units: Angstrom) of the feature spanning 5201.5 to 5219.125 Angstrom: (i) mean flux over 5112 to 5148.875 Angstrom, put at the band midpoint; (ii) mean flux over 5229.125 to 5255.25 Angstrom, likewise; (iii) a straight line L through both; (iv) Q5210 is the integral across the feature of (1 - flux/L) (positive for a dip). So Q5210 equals 0.6 Angstrom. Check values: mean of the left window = 20.9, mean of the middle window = 20.3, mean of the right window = 21.2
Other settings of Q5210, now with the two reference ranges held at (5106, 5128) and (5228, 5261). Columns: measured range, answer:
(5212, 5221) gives -0.05 Angstrom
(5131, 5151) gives 0.81 Angstrom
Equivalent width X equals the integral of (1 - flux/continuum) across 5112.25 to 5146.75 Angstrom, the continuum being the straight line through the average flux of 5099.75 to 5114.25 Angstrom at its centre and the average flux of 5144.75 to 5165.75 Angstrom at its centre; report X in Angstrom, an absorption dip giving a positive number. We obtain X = -0.8 Angstrom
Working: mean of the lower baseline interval 20.4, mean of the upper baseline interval 20.5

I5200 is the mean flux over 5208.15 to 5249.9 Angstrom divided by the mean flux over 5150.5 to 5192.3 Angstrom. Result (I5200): 1.1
